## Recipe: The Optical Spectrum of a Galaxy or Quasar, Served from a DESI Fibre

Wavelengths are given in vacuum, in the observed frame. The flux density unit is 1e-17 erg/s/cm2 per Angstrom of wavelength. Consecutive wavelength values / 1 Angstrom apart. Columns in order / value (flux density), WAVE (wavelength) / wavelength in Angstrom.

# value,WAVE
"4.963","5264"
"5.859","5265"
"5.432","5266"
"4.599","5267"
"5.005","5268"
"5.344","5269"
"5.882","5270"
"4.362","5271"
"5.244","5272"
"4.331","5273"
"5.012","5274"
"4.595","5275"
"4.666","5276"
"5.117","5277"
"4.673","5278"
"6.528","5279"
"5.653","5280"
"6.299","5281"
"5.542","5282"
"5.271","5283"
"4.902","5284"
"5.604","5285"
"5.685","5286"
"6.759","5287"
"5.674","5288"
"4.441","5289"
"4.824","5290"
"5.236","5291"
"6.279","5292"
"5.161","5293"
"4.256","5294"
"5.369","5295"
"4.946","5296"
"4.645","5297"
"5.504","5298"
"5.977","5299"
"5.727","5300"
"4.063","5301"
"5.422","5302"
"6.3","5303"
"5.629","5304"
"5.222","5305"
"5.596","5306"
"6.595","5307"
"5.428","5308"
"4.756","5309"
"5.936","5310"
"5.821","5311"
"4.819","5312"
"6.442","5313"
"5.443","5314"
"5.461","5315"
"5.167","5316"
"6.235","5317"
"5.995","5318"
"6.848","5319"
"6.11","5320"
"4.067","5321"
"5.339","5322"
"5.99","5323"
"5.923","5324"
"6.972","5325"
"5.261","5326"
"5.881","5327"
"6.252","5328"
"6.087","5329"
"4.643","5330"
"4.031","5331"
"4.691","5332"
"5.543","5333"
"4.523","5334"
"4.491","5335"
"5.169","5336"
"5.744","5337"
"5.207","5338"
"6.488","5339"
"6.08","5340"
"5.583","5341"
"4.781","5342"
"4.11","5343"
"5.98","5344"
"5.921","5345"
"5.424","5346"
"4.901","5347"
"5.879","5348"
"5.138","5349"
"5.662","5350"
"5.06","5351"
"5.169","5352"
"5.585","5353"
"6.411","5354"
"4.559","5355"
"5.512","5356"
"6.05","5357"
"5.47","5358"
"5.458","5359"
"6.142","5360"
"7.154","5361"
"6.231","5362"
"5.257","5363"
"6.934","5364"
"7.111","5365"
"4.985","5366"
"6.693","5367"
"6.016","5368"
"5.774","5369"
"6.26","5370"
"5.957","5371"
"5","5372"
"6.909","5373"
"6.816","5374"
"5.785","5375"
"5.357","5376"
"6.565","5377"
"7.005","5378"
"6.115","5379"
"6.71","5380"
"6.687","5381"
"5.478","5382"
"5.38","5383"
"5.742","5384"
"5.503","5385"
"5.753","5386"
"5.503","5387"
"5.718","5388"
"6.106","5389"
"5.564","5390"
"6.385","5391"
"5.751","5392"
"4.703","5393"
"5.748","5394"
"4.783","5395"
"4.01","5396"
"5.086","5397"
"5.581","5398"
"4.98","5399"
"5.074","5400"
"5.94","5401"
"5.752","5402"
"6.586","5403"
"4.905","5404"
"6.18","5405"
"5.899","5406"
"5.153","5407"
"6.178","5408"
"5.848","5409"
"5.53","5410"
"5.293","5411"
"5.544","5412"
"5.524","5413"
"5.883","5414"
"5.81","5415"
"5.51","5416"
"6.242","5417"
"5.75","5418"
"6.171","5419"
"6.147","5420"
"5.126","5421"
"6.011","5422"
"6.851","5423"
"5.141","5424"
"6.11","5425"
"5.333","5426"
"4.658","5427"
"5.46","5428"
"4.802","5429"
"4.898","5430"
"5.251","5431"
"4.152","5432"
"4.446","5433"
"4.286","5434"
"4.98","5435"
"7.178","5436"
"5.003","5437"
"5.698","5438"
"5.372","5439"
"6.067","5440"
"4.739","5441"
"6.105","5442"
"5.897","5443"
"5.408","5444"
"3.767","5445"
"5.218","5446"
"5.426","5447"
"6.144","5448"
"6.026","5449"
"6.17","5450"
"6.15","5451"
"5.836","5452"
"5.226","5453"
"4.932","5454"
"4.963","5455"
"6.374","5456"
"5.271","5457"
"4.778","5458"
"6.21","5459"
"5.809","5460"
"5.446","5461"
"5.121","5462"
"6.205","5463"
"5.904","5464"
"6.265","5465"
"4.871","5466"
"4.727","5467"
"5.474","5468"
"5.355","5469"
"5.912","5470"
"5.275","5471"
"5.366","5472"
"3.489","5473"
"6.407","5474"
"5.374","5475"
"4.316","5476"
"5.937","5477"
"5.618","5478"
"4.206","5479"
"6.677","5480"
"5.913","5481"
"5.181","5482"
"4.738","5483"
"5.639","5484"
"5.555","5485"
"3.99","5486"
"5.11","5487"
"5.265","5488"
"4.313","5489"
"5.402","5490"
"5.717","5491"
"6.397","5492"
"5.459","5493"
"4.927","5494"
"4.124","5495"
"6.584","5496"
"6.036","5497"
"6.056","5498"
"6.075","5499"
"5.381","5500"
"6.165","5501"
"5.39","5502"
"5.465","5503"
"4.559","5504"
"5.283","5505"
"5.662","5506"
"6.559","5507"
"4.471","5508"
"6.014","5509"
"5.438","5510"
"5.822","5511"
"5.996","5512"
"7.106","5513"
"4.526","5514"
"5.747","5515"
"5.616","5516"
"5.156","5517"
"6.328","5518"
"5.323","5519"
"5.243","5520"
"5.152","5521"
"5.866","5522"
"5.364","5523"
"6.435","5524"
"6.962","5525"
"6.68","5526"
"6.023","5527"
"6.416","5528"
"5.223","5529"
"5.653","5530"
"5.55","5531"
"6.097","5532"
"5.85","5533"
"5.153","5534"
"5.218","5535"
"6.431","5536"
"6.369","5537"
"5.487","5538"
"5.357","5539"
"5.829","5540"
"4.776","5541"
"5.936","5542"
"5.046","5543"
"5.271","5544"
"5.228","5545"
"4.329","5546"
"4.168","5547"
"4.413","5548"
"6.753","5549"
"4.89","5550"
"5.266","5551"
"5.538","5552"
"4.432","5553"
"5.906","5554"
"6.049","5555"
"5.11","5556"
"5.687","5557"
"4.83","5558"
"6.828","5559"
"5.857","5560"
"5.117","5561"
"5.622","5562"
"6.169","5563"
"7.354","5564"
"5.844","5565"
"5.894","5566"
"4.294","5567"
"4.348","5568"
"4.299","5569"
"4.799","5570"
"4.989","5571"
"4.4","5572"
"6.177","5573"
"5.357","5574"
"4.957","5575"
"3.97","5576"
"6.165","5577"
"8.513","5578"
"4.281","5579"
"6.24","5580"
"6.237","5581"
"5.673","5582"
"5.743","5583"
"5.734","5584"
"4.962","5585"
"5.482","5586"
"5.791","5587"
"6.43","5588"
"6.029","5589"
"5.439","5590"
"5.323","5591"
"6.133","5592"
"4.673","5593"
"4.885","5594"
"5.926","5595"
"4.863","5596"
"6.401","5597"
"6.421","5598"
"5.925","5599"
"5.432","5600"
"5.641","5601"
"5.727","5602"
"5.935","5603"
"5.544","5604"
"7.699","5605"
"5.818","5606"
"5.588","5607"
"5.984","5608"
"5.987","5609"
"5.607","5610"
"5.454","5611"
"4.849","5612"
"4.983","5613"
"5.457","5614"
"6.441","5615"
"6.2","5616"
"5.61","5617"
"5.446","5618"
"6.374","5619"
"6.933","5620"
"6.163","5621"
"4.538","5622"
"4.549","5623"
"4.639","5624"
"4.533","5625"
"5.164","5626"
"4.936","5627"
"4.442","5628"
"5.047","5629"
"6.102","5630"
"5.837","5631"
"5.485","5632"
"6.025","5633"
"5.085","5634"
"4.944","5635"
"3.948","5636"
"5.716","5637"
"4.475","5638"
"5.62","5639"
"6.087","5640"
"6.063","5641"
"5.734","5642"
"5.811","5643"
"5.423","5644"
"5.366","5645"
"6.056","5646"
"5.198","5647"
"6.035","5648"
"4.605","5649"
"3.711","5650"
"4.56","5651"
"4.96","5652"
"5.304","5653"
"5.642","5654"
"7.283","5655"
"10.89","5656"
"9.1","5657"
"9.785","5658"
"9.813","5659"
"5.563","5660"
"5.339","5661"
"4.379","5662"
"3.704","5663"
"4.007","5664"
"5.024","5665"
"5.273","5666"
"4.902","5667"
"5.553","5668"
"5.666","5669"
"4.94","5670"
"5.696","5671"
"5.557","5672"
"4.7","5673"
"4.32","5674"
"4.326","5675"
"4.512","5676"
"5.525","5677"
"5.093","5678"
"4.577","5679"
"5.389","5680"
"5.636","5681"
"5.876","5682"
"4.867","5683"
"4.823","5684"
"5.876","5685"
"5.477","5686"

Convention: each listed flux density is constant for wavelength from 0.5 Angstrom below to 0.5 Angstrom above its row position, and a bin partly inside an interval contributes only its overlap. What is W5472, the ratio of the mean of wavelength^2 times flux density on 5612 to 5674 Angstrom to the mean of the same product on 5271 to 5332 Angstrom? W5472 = 1.16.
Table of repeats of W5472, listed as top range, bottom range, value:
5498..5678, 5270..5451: 1.09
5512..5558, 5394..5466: 1.05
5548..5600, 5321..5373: 1.08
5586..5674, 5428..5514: 1.10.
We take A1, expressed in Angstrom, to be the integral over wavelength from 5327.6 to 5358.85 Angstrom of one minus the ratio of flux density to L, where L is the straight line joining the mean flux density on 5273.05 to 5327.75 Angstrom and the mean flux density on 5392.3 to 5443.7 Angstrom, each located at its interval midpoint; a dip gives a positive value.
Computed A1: 0.7 Angstrom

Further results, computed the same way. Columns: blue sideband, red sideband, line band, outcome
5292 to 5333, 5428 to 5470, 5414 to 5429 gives -0.8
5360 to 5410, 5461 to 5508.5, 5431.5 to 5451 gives 0.7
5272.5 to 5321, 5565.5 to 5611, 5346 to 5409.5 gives -3.3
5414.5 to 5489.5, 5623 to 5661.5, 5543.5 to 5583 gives 1.5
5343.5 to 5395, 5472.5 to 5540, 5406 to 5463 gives 2.0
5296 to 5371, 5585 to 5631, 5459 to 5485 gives 0.8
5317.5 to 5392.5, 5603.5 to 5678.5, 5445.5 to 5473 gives 0.7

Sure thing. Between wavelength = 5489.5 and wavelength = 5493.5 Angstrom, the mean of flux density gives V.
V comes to 5.74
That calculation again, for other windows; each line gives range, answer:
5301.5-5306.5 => 5.63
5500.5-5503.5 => 5.67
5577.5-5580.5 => 6.34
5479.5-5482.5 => 5.92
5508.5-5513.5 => 6.08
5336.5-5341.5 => 5.82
